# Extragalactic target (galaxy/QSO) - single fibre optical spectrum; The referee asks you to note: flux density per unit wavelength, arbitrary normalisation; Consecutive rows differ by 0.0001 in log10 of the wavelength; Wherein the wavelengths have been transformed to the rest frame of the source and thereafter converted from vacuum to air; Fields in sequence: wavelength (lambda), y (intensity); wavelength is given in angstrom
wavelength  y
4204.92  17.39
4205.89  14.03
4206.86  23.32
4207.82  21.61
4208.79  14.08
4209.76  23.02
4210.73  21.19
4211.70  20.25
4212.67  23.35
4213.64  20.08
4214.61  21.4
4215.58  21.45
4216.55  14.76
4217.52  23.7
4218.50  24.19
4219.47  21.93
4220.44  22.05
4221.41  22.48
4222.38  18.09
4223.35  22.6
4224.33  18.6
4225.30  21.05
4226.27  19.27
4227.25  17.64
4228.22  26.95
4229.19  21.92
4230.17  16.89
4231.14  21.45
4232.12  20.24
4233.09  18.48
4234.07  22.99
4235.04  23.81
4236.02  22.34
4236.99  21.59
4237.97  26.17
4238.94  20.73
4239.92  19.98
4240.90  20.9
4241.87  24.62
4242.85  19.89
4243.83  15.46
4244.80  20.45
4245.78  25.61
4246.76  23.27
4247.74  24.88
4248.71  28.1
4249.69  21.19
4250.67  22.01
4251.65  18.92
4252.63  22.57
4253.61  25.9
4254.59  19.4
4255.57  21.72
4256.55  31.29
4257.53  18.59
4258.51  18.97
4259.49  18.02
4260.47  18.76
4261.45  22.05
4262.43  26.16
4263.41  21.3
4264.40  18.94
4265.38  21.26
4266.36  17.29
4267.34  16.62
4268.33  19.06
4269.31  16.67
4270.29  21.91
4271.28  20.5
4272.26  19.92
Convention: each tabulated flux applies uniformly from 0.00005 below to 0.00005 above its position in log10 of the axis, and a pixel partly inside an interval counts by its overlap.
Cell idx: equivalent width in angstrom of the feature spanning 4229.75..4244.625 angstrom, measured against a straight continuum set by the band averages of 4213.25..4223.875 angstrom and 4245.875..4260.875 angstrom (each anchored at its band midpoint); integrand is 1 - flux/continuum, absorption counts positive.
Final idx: 0.5 angstrom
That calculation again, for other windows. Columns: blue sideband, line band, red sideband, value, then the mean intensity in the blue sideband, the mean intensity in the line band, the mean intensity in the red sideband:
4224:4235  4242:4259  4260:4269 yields -1.7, 20.7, 22.3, 20.1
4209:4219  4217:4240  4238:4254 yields 0.2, 21.1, 21.5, 22.3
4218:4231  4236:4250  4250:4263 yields -0.5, 21.1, 22.4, 21.9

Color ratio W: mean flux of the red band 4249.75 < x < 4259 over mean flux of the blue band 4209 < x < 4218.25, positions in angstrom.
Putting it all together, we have 1.1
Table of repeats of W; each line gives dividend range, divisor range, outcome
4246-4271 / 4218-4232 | 1.02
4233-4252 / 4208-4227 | 1.07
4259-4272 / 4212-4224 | 0.93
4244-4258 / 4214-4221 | 1.08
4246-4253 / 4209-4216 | 1.09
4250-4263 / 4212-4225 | 1.04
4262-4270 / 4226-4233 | 0.96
